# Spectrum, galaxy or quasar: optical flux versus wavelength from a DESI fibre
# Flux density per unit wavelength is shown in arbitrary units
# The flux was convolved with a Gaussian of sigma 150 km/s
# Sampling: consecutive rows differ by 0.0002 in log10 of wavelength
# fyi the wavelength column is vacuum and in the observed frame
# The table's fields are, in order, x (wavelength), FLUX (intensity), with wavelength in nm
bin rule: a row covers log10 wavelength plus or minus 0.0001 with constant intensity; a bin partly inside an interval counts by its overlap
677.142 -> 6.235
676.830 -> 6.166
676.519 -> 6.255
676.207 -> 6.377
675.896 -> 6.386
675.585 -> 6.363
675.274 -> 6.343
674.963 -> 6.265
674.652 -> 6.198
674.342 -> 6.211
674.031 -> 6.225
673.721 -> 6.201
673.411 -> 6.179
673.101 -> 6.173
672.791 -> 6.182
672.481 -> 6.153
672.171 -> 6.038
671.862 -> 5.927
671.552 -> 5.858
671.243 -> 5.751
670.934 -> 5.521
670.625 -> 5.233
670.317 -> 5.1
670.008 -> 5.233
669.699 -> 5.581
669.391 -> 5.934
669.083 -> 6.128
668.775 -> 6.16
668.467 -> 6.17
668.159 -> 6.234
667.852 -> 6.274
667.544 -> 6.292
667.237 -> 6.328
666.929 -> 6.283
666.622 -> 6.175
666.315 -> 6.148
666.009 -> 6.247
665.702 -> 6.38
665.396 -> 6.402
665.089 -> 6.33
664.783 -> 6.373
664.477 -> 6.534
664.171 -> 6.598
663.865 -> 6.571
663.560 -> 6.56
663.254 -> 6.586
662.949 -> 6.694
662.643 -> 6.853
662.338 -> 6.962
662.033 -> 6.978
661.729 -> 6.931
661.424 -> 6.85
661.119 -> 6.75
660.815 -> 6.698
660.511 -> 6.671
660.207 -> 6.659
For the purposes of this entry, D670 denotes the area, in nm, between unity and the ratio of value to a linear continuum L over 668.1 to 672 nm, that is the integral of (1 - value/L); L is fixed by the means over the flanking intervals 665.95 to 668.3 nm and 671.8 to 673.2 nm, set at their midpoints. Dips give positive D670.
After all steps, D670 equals 0.27 nm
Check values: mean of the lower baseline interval 6.25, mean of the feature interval 5.74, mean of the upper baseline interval 6.1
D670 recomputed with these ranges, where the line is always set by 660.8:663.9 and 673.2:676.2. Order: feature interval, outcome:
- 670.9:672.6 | 0.13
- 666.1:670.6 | 0.38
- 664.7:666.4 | 0.08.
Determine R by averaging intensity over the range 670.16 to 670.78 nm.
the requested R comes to 5.17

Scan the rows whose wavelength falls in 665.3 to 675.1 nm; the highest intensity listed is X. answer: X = 6.402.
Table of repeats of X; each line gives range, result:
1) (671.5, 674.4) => 6.225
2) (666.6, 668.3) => 6.328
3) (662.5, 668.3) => 6.853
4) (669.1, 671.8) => 5.934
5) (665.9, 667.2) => 6.283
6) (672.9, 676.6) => 6.386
